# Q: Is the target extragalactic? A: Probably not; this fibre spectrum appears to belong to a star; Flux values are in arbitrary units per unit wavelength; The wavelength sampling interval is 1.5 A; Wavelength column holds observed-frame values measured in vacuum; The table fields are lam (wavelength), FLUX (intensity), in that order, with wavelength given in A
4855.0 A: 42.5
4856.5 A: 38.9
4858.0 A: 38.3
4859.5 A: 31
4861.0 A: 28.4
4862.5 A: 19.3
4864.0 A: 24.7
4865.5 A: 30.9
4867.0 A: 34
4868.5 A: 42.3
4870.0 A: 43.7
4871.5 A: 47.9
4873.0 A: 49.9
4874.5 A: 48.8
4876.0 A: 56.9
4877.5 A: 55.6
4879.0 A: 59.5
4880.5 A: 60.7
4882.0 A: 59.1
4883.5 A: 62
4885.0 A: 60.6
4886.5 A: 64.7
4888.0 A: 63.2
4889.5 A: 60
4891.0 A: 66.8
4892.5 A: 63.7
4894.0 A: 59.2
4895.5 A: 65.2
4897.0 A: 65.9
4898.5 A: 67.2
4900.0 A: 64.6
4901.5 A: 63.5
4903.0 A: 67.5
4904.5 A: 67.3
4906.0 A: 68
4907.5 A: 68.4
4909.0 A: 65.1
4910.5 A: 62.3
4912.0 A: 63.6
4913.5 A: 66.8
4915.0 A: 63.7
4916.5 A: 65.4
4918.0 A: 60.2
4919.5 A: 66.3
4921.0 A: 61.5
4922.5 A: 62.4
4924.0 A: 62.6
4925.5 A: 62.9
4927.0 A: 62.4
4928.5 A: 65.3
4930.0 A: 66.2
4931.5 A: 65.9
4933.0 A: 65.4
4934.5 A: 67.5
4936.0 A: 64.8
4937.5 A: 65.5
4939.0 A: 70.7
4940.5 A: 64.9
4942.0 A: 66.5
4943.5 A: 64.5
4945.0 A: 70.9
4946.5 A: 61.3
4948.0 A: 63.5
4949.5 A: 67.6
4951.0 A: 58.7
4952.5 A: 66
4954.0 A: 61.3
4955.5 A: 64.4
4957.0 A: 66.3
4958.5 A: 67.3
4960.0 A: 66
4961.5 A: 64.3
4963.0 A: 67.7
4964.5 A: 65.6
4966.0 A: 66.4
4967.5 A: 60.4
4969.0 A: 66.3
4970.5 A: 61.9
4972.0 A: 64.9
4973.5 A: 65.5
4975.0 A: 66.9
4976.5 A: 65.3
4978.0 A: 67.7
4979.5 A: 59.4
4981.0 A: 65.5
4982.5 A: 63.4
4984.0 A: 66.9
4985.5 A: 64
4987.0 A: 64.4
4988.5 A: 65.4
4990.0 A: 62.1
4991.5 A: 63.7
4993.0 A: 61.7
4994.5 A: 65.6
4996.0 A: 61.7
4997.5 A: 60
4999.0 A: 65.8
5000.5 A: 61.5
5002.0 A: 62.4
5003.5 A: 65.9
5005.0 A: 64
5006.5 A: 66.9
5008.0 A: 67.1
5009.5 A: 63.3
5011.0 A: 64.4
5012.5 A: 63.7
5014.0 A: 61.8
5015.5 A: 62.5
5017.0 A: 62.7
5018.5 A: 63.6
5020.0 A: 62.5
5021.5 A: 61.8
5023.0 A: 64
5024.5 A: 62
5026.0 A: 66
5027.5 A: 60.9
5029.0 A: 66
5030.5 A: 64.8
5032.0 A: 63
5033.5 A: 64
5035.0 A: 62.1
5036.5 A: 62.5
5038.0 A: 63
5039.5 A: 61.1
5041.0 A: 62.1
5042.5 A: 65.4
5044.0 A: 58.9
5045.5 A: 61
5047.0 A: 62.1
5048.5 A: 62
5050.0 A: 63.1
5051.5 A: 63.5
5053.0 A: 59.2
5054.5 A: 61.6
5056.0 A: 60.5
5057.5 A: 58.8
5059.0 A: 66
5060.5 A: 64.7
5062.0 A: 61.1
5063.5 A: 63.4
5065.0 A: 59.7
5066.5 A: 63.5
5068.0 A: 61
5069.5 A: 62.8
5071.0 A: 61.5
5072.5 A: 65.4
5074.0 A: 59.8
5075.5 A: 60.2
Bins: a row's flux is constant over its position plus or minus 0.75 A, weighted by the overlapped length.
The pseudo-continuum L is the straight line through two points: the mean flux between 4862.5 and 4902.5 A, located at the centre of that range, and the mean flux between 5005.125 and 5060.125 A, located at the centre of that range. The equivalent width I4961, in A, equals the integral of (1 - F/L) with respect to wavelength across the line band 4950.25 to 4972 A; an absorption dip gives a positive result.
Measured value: -2.0 A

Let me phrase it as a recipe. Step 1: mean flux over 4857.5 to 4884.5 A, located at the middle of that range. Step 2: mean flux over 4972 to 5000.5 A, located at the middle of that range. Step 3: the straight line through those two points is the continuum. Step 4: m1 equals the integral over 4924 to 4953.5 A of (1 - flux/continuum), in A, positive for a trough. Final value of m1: -4.90 A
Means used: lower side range 44.3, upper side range 64.1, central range 65.2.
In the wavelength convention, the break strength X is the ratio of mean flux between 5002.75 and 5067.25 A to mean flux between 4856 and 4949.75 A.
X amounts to 1.1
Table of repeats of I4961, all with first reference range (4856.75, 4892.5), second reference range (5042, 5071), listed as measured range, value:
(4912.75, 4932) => -4.4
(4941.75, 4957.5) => -3.1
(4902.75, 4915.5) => -3.7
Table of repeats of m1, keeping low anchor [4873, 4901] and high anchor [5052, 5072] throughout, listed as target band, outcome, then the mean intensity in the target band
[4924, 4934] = -0.5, 64.6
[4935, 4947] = -1.0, 66.3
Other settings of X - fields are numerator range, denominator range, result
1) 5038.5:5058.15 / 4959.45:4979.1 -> 0.94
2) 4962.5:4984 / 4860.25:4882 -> 1.49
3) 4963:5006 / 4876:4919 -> 1.01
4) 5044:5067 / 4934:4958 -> 0.95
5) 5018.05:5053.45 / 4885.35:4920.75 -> 0.97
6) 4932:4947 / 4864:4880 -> 1.44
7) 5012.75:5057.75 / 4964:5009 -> 0.97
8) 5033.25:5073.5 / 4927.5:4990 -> 0.95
